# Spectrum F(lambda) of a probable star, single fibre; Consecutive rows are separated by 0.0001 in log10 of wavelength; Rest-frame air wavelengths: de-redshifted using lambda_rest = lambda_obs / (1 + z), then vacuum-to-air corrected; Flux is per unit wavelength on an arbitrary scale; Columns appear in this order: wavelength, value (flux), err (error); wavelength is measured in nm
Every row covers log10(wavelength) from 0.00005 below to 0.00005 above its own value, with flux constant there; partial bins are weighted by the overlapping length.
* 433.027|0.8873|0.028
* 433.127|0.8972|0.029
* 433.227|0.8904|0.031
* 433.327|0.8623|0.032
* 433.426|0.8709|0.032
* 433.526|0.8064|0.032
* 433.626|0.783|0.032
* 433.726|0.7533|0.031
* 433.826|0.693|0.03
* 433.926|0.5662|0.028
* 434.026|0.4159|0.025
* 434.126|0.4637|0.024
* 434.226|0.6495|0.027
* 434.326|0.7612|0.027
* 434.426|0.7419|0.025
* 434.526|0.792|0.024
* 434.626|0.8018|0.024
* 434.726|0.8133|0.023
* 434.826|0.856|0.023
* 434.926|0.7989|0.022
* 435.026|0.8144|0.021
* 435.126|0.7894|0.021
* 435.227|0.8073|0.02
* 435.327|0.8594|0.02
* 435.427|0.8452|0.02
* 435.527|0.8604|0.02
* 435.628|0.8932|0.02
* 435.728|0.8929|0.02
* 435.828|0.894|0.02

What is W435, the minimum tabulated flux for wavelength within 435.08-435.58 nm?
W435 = 0.7894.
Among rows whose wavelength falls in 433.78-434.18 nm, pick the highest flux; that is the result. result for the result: 0.693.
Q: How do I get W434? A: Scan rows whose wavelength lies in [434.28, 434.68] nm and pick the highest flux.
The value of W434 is 0.8018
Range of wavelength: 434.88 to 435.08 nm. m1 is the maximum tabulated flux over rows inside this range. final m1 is 0.8144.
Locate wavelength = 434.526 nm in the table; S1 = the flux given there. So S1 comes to 0.792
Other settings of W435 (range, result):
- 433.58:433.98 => 0.5662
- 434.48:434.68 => 0.792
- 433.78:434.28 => 0.4159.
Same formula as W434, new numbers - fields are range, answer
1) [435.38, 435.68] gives 0.8932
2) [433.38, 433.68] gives 0.8709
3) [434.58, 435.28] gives 0.856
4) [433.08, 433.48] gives 0.8972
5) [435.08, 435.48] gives 0.8594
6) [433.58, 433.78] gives 0.783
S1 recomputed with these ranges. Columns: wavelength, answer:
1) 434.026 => 0.4159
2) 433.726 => 0.7533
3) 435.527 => 0.8604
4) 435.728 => 0.8929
